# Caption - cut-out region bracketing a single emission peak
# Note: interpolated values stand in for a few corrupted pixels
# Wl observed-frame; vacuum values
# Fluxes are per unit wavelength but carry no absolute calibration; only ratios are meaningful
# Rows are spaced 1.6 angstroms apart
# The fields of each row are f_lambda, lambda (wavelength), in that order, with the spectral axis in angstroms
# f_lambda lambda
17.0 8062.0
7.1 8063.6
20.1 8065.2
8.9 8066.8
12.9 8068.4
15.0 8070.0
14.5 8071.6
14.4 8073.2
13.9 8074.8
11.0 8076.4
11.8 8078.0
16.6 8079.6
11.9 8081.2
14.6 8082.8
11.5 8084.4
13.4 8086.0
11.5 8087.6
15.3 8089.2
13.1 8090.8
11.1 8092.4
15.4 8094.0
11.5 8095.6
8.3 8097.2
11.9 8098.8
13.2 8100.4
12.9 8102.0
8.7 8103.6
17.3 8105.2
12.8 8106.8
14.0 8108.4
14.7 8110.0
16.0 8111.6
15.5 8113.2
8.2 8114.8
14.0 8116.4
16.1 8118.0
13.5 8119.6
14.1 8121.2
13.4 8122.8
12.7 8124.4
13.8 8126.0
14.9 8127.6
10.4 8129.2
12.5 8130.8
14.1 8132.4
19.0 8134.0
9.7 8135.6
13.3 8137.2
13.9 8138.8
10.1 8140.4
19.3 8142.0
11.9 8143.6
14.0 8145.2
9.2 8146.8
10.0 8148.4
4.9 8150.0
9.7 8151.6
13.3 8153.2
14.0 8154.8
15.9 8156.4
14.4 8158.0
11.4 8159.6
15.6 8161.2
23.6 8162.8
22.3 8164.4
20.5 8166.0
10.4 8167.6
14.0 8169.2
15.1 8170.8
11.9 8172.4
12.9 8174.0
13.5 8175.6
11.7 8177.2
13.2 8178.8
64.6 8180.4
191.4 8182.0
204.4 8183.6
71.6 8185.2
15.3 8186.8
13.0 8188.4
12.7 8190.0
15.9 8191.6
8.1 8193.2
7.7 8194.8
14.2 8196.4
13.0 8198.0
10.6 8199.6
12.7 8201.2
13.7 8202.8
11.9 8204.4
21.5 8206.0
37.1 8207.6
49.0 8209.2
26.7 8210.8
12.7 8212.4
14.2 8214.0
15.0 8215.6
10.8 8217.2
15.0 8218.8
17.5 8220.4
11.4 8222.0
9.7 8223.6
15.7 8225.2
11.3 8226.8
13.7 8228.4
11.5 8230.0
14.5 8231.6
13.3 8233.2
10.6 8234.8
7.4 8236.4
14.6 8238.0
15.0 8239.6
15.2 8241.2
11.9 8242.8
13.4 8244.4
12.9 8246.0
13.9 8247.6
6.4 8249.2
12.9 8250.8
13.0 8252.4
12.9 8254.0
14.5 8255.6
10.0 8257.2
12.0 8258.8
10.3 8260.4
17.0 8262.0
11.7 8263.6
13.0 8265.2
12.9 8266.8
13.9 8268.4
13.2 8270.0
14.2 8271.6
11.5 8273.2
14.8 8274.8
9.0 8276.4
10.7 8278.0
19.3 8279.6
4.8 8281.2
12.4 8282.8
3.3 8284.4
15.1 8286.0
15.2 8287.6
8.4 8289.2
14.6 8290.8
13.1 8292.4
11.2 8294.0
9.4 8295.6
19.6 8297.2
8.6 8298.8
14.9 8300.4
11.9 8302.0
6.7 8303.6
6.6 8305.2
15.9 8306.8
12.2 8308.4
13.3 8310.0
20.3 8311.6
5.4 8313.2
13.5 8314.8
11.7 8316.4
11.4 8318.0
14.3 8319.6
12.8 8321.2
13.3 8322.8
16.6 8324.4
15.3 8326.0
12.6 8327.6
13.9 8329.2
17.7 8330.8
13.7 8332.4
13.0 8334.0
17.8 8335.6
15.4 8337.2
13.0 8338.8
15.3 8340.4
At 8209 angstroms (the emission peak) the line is [N II]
